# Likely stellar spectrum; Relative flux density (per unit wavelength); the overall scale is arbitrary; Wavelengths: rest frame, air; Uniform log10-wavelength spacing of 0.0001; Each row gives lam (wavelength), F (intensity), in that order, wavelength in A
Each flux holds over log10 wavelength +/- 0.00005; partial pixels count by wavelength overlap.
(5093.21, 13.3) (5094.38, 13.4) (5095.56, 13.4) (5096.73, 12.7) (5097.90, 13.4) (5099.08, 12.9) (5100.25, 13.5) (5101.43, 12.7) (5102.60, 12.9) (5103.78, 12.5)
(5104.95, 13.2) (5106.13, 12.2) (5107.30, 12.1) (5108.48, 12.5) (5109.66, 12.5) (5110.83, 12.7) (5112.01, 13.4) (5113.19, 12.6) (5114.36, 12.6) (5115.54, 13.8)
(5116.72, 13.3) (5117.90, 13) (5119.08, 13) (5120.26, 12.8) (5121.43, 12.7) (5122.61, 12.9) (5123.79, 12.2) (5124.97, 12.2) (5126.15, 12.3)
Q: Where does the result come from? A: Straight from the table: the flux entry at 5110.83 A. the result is 12.7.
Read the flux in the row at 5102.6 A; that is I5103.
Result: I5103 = 12.9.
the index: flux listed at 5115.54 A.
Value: 13.8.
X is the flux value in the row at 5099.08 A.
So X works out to 12.9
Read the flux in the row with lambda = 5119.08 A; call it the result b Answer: 13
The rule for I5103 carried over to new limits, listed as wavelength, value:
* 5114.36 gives 12.6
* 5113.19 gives 12.6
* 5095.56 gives 13.4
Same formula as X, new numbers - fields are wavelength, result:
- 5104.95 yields 13.2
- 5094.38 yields 13.4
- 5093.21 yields 13.3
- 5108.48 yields 12.5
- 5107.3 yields 12.1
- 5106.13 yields 12.2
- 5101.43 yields 12.7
